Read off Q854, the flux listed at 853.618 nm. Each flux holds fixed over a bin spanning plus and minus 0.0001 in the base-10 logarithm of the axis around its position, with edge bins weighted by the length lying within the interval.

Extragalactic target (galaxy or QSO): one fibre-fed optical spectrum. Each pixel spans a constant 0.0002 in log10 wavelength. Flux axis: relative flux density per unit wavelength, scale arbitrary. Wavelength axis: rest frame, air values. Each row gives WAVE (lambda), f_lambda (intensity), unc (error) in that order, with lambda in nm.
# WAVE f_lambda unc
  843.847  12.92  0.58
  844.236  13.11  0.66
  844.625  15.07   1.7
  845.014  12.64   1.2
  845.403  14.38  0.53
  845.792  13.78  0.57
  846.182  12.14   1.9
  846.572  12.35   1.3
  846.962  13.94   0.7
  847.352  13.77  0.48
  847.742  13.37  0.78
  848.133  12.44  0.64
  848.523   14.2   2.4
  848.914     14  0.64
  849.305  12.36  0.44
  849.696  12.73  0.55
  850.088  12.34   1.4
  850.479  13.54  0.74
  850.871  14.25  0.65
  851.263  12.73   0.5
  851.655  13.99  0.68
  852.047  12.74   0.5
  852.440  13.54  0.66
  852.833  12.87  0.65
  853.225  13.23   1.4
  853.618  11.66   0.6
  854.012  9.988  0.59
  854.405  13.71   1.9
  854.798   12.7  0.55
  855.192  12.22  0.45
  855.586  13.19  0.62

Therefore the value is 11.66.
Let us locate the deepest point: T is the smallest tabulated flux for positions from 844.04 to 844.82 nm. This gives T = 13.11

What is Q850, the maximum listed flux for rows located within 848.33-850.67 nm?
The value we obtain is 14.2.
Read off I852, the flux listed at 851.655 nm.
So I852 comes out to 13.99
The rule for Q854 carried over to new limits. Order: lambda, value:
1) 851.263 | 12.73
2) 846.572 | 12.35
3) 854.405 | 13.71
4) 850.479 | 13.54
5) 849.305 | 12.36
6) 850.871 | 14.25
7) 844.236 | 13.11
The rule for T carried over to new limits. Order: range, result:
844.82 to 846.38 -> 12.14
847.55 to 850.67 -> 12.34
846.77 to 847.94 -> 13.37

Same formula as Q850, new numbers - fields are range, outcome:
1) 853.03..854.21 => 13.23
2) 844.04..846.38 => 15.07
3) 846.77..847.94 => 13.94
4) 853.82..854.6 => 13.71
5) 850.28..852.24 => 14.25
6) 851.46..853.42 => 13.99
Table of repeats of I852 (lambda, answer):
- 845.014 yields 12.64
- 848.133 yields 12.44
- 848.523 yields 14.2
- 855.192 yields 12.22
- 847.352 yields 13.77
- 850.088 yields 12.34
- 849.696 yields 12.73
